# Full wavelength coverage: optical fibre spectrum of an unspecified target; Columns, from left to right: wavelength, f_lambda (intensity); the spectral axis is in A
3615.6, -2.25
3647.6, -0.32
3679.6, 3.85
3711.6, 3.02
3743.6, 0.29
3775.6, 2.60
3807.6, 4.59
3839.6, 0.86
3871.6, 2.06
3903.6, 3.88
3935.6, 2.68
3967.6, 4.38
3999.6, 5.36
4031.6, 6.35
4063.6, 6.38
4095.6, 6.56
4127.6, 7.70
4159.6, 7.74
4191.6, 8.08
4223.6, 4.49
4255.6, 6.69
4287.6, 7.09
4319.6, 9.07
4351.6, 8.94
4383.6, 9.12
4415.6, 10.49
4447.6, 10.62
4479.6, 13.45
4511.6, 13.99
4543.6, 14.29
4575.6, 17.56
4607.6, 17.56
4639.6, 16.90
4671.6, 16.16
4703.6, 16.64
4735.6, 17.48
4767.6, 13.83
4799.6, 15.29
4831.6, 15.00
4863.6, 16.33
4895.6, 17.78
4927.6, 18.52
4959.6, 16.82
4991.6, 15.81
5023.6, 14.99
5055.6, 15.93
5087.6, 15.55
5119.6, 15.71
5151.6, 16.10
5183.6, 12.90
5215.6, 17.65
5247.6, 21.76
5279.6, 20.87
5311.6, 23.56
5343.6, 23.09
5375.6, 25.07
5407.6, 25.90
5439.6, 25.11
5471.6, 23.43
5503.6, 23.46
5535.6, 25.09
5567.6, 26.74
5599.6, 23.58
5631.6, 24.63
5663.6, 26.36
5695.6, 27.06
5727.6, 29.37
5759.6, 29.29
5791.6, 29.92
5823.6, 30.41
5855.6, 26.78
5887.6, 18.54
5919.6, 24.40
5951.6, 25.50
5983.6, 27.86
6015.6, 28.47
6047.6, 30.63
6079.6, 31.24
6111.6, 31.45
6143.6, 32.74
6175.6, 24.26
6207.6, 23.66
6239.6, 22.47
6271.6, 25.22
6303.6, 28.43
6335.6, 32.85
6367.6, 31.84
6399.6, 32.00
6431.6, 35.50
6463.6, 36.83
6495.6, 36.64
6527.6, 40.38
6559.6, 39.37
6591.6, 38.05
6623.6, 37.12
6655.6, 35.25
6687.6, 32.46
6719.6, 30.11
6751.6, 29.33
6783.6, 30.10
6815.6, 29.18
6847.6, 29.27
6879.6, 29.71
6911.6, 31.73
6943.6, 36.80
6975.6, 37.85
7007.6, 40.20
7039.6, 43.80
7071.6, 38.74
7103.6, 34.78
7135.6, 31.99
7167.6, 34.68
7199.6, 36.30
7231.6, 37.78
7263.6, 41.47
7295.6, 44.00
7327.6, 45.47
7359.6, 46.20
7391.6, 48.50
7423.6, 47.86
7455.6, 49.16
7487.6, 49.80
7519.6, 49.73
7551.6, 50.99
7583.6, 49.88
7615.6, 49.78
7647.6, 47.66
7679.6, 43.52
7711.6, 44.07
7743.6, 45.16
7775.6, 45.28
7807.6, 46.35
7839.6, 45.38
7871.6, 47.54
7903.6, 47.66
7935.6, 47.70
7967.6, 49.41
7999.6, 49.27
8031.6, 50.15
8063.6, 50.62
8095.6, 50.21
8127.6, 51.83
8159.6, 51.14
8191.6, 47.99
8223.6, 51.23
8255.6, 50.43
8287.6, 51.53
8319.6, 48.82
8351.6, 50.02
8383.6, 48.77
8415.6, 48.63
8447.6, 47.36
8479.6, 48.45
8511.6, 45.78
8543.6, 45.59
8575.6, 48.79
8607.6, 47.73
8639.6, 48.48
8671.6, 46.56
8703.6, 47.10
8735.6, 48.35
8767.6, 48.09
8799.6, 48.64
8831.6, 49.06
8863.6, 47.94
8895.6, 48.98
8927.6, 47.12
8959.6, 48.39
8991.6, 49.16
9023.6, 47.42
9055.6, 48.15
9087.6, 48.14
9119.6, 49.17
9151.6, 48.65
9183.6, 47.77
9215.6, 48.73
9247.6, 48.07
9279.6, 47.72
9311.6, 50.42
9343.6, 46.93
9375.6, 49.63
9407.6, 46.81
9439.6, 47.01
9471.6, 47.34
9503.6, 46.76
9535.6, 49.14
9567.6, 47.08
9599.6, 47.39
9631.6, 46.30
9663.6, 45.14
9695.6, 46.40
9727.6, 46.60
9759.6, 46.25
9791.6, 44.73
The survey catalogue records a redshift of 0.000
